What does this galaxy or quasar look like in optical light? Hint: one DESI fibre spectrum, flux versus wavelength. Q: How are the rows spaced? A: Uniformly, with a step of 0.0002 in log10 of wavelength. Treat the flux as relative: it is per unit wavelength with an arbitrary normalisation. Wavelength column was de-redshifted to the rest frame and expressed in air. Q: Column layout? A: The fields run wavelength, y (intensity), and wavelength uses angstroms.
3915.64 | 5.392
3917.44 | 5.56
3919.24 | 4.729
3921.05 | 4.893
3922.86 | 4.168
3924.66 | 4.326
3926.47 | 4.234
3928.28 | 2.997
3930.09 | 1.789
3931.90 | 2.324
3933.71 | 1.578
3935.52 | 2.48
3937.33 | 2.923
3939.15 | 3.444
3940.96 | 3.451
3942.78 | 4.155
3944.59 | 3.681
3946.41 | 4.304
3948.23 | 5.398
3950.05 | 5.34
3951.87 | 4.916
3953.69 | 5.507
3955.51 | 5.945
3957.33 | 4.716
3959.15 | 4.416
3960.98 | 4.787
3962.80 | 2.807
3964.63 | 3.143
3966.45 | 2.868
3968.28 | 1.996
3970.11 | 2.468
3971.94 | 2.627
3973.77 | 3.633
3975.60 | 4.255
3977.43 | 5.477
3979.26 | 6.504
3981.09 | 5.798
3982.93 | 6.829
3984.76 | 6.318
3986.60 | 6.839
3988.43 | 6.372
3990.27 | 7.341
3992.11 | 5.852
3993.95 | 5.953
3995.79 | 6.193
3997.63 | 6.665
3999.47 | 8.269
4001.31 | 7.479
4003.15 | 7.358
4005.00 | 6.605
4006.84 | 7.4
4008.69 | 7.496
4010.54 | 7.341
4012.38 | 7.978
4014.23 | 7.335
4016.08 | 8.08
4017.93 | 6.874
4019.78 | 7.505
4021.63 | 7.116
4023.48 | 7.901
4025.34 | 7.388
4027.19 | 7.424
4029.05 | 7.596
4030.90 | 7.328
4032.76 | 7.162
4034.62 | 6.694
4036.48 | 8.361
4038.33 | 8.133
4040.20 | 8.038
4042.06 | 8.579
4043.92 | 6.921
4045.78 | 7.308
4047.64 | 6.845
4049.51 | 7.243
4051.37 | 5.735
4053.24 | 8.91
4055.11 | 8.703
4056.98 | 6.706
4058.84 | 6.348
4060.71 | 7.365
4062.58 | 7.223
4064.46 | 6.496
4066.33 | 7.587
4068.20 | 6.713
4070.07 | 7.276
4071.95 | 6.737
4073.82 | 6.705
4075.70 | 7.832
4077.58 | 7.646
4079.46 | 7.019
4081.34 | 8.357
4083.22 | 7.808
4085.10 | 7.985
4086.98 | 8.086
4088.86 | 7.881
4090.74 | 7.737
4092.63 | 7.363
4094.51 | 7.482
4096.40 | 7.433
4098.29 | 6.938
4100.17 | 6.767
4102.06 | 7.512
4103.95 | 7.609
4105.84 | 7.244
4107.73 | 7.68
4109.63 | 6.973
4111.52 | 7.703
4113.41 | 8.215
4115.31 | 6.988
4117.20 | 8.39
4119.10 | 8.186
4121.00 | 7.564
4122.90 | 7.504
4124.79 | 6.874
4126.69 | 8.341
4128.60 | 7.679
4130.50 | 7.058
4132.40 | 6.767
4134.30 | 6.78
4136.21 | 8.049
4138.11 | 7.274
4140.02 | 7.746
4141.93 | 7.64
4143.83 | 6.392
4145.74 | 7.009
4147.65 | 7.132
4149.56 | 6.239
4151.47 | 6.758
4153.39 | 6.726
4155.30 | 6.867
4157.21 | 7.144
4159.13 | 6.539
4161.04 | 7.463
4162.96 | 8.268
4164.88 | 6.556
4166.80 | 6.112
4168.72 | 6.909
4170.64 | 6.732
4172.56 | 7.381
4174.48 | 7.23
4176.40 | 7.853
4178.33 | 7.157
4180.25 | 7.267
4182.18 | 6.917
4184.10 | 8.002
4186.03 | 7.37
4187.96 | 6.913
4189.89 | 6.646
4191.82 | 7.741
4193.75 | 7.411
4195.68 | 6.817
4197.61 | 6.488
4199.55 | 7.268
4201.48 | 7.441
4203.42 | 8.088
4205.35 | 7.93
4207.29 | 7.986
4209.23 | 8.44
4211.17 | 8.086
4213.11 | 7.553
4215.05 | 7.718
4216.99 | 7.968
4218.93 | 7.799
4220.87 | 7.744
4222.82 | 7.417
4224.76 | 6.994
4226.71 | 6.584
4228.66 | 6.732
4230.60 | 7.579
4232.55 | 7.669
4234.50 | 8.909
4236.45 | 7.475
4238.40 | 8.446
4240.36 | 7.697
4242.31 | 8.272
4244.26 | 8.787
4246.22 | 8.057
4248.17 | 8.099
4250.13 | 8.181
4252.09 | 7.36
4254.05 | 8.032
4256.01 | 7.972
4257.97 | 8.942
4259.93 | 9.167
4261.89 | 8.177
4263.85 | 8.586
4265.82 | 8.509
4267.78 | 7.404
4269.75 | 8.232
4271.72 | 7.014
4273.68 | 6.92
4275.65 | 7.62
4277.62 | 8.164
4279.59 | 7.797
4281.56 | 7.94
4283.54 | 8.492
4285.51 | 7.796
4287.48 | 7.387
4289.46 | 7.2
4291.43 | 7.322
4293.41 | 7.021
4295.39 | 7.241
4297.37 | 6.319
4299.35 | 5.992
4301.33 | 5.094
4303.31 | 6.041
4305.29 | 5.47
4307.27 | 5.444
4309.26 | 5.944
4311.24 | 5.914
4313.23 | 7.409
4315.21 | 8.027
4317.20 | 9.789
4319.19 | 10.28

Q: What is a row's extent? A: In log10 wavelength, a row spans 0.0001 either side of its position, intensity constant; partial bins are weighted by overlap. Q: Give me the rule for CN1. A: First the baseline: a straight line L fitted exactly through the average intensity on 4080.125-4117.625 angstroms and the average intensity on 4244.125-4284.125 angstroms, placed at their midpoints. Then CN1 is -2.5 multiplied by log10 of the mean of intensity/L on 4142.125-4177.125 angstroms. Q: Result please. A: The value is 0.12 mag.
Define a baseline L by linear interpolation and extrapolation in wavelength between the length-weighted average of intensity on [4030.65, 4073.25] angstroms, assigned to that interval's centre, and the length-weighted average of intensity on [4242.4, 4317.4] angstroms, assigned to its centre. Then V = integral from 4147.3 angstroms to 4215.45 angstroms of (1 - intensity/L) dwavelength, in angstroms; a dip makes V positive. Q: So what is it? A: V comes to 1.4 angstroms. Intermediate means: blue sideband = 7.32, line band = 7.25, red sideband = 7.48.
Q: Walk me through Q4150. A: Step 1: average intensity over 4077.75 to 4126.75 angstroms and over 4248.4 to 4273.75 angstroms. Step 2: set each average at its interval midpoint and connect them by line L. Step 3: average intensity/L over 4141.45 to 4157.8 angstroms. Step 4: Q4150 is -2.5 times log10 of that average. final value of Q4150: 0.13 mag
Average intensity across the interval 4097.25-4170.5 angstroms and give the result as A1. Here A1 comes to 7.25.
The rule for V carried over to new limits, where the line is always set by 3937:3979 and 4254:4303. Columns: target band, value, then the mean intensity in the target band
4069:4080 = -3.83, 7.2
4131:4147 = -3.05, 7.2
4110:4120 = -3.55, 7.84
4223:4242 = -1.35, 7.58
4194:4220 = -3.27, 7.66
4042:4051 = -3.81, 7.17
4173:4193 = -2.39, 7.31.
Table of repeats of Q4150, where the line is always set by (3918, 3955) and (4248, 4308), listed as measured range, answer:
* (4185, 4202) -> -0.09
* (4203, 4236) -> -0.13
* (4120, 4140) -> -0.25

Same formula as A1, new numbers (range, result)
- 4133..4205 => 7.15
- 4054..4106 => 7.38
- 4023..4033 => 7.46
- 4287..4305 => 6.56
